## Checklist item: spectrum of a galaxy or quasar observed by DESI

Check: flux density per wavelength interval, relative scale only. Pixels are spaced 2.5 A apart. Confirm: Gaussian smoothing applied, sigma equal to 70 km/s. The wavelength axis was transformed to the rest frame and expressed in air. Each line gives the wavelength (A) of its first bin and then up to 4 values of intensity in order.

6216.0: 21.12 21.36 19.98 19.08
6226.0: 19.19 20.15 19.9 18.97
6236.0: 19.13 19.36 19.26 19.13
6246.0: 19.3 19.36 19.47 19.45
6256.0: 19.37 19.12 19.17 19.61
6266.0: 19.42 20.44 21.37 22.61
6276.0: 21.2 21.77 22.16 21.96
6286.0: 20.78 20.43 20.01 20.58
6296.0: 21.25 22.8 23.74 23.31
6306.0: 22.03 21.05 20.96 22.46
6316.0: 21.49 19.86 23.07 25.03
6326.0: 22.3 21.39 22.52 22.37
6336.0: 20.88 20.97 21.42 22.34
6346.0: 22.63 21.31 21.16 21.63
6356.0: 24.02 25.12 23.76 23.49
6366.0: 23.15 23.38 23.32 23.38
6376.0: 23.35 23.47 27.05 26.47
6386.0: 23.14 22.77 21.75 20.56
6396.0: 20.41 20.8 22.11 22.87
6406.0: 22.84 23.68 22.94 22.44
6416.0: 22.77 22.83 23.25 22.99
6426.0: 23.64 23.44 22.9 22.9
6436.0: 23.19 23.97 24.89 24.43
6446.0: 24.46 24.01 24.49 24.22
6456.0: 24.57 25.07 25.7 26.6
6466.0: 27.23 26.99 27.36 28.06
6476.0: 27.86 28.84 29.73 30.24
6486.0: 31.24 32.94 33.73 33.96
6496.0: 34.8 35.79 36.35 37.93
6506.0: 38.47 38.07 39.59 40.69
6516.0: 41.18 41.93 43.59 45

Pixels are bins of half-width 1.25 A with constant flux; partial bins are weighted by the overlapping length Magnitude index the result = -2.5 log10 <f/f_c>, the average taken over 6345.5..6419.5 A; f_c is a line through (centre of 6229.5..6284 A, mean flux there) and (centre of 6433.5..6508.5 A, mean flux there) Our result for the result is 0.102 mag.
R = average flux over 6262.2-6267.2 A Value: 19.5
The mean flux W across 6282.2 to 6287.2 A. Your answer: 21.4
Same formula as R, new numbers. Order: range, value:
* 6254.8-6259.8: 19.2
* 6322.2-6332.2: 22.8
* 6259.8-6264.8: 19.4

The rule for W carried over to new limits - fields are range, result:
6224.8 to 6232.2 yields 19.7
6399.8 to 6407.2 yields 22.6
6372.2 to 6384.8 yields 24.7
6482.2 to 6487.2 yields 30.7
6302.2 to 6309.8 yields 22.1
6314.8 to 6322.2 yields 21.5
